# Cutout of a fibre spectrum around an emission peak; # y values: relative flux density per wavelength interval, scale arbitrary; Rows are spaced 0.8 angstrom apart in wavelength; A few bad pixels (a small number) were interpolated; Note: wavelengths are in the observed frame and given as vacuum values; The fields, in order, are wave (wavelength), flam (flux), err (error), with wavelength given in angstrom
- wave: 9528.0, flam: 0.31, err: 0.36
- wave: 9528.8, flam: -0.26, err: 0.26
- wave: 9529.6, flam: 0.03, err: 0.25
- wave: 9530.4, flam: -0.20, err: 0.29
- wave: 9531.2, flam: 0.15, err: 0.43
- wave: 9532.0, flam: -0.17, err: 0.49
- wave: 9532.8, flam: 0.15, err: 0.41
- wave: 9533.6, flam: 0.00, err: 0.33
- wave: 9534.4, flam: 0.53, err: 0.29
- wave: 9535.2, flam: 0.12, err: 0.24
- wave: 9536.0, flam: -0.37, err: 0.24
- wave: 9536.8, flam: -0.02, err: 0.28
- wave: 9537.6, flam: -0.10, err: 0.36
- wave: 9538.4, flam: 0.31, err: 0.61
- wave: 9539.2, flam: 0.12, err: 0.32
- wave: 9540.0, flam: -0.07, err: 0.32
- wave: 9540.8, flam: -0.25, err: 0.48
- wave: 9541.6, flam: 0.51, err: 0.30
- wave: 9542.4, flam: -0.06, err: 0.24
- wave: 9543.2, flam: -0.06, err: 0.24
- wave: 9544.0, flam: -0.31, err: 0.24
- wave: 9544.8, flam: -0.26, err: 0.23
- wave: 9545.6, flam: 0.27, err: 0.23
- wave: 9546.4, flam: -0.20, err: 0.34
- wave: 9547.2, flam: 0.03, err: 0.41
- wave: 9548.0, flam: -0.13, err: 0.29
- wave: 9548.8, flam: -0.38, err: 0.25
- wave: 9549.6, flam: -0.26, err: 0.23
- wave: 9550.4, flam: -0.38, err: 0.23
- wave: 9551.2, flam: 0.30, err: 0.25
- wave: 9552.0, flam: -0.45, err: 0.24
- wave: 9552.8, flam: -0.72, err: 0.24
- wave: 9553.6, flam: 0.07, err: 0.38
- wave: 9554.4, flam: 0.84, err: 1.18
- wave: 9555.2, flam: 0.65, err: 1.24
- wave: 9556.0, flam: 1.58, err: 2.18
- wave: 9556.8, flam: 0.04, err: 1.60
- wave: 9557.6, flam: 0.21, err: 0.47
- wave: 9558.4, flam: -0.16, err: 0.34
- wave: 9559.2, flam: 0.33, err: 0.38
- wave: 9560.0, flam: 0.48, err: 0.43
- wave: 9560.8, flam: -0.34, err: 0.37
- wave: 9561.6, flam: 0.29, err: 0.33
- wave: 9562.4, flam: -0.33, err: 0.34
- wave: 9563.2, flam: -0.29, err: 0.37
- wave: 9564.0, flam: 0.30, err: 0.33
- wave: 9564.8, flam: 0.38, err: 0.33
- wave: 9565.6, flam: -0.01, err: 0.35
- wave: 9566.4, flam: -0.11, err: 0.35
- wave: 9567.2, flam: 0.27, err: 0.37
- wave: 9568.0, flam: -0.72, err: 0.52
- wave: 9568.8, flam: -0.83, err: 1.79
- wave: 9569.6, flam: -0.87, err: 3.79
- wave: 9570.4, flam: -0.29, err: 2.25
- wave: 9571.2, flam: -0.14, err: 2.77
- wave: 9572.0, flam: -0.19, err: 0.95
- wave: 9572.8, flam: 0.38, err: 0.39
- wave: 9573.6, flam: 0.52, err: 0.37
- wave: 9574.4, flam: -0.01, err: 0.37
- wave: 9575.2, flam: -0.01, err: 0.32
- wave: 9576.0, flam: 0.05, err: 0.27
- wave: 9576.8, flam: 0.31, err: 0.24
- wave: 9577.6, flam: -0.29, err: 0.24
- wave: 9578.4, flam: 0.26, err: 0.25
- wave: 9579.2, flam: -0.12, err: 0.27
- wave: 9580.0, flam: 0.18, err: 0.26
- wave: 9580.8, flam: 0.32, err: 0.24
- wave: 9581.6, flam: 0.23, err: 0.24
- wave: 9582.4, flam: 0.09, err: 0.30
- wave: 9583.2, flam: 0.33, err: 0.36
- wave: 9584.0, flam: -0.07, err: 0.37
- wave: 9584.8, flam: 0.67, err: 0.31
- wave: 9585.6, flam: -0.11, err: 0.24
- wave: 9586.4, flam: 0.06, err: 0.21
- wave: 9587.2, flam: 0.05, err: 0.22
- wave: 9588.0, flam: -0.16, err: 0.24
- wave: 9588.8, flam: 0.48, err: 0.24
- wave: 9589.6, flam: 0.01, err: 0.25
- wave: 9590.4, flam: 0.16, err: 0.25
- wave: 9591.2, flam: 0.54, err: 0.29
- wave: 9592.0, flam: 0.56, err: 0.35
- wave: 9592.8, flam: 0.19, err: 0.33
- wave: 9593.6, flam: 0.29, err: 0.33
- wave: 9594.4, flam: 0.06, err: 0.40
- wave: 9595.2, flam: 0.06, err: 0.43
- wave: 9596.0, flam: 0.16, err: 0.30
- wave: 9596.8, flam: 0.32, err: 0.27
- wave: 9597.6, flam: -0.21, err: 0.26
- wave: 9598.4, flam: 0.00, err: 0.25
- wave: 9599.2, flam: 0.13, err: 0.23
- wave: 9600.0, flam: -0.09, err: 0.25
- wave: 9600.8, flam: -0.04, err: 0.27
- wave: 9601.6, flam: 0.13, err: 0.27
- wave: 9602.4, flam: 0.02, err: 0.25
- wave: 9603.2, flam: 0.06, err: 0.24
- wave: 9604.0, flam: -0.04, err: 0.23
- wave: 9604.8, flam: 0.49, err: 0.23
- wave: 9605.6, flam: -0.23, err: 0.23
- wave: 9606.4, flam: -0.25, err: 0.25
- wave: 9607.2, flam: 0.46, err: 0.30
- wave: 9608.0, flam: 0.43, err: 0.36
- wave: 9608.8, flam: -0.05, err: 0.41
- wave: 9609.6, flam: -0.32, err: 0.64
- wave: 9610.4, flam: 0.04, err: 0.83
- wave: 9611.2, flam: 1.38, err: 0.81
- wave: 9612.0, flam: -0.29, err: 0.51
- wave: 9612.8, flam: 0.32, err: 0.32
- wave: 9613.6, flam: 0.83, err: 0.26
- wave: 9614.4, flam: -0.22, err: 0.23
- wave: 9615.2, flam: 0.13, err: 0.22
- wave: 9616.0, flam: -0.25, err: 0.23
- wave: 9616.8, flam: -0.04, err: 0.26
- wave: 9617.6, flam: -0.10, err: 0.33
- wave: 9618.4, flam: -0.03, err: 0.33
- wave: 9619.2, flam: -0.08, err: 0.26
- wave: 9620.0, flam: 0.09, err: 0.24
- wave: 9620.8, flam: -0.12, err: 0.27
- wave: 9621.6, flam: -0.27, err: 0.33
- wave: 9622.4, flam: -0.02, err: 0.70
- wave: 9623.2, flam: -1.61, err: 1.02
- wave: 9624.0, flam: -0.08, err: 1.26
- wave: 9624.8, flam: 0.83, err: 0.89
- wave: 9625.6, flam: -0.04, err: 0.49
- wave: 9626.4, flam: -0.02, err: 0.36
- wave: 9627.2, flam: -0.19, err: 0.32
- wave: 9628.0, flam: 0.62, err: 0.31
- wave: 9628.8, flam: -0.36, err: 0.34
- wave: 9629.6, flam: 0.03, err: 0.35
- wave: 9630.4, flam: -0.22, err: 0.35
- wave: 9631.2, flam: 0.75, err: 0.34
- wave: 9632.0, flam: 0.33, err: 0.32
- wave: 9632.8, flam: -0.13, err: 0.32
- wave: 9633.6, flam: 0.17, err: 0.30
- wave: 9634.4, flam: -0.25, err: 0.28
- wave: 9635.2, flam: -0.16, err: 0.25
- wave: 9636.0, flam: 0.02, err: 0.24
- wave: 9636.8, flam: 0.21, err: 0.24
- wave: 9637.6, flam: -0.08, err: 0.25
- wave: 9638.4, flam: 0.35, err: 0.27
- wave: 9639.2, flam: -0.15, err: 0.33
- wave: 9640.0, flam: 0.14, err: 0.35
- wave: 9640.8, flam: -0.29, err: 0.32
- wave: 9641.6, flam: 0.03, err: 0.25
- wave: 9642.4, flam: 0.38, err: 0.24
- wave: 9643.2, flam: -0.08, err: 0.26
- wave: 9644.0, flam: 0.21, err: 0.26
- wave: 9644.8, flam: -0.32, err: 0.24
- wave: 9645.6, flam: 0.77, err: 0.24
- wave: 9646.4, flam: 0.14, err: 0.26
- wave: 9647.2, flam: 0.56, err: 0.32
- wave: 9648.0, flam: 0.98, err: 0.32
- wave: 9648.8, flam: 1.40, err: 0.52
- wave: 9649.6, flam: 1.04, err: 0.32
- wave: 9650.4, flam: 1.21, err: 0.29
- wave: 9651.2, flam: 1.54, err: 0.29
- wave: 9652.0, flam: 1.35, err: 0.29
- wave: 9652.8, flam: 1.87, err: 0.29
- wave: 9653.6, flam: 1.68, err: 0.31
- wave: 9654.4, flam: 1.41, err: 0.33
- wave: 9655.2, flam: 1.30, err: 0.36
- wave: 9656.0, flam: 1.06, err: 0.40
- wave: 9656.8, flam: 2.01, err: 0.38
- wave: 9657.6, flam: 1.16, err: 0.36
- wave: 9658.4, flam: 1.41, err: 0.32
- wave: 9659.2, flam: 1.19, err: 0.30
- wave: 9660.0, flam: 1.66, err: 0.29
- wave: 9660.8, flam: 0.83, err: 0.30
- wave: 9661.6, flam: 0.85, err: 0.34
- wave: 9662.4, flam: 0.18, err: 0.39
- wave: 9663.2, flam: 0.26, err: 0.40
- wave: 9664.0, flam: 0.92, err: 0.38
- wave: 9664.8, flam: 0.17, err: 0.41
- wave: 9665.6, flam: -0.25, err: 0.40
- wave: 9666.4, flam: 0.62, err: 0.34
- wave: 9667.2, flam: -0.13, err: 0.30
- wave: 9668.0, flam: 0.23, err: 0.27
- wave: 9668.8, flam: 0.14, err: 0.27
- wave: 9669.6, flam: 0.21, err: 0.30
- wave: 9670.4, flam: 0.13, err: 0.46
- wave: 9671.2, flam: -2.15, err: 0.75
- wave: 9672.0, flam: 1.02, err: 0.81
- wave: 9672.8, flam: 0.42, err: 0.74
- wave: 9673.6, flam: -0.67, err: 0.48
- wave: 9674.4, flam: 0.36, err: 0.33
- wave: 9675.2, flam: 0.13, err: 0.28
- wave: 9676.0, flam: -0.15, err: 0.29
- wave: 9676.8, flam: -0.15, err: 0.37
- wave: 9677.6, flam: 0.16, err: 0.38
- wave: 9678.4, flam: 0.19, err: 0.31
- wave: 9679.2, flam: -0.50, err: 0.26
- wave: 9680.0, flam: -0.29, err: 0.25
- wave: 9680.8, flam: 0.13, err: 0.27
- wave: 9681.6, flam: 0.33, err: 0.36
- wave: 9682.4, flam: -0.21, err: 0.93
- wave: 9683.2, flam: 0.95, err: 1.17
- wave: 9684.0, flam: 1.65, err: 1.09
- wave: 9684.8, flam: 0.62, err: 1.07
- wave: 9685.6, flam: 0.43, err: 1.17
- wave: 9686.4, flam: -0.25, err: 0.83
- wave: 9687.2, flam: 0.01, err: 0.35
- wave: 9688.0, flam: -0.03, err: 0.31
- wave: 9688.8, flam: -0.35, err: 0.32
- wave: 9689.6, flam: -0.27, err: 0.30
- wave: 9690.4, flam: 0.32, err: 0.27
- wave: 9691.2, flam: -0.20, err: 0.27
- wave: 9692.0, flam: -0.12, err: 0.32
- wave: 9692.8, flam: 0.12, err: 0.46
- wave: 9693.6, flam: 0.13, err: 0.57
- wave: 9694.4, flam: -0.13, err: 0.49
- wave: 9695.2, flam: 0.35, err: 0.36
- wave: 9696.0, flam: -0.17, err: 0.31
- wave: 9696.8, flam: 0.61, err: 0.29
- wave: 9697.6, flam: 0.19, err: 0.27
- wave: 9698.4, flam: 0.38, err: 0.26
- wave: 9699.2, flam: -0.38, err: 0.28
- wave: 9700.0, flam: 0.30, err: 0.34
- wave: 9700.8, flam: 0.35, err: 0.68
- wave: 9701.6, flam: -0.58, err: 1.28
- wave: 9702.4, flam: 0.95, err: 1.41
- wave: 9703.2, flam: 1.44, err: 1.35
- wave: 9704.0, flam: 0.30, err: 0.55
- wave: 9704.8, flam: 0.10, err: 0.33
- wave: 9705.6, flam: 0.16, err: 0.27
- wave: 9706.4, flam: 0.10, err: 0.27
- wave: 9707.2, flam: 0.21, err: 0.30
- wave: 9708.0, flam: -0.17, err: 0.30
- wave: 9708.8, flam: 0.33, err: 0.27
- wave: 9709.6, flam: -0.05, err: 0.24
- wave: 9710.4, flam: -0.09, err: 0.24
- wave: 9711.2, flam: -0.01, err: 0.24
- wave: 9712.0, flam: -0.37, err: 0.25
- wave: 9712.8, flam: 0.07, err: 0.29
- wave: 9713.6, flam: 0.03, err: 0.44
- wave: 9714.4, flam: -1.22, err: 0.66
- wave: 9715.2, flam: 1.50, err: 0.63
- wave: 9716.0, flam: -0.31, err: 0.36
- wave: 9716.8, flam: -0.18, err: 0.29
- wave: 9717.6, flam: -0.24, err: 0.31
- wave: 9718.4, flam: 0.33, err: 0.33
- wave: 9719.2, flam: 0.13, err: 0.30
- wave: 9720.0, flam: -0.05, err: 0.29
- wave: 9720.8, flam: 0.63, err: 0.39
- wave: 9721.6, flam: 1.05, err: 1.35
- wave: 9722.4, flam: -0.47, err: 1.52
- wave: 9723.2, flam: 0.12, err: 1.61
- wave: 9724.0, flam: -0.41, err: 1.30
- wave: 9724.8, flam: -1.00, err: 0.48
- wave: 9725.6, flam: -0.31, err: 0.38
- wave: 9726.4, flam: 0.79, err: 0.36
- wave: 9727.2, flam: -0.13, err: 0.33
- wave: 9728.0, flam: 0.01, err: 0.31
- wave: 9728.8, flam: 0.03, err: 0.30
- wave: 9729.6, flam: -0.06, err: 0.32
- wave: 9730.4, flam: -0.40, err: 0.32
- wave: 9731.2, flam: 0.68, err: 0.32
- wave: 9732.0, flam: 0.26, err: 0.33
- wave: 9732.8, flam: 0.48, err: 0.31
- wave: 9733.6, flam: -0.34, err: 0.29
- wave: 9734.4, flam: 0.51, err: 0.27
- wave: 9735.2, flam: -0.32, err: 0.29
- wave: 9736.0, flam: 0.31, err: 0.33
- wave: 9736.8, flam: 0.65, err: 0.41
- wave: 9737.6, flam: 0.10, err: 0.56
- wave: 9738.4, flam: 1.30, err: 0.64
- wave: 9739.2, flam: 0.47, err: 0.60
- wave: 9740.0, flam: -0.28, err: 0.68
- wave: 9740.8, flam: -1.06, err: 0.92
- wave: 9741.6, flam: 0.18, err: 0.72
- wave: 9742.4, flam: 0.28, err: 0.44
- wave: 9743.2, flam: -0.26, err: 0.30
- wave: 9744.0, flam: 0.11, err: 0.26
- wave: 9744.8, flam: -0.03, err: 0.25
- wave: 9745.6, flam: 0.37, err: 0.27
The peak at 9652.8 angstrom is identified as [O II]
